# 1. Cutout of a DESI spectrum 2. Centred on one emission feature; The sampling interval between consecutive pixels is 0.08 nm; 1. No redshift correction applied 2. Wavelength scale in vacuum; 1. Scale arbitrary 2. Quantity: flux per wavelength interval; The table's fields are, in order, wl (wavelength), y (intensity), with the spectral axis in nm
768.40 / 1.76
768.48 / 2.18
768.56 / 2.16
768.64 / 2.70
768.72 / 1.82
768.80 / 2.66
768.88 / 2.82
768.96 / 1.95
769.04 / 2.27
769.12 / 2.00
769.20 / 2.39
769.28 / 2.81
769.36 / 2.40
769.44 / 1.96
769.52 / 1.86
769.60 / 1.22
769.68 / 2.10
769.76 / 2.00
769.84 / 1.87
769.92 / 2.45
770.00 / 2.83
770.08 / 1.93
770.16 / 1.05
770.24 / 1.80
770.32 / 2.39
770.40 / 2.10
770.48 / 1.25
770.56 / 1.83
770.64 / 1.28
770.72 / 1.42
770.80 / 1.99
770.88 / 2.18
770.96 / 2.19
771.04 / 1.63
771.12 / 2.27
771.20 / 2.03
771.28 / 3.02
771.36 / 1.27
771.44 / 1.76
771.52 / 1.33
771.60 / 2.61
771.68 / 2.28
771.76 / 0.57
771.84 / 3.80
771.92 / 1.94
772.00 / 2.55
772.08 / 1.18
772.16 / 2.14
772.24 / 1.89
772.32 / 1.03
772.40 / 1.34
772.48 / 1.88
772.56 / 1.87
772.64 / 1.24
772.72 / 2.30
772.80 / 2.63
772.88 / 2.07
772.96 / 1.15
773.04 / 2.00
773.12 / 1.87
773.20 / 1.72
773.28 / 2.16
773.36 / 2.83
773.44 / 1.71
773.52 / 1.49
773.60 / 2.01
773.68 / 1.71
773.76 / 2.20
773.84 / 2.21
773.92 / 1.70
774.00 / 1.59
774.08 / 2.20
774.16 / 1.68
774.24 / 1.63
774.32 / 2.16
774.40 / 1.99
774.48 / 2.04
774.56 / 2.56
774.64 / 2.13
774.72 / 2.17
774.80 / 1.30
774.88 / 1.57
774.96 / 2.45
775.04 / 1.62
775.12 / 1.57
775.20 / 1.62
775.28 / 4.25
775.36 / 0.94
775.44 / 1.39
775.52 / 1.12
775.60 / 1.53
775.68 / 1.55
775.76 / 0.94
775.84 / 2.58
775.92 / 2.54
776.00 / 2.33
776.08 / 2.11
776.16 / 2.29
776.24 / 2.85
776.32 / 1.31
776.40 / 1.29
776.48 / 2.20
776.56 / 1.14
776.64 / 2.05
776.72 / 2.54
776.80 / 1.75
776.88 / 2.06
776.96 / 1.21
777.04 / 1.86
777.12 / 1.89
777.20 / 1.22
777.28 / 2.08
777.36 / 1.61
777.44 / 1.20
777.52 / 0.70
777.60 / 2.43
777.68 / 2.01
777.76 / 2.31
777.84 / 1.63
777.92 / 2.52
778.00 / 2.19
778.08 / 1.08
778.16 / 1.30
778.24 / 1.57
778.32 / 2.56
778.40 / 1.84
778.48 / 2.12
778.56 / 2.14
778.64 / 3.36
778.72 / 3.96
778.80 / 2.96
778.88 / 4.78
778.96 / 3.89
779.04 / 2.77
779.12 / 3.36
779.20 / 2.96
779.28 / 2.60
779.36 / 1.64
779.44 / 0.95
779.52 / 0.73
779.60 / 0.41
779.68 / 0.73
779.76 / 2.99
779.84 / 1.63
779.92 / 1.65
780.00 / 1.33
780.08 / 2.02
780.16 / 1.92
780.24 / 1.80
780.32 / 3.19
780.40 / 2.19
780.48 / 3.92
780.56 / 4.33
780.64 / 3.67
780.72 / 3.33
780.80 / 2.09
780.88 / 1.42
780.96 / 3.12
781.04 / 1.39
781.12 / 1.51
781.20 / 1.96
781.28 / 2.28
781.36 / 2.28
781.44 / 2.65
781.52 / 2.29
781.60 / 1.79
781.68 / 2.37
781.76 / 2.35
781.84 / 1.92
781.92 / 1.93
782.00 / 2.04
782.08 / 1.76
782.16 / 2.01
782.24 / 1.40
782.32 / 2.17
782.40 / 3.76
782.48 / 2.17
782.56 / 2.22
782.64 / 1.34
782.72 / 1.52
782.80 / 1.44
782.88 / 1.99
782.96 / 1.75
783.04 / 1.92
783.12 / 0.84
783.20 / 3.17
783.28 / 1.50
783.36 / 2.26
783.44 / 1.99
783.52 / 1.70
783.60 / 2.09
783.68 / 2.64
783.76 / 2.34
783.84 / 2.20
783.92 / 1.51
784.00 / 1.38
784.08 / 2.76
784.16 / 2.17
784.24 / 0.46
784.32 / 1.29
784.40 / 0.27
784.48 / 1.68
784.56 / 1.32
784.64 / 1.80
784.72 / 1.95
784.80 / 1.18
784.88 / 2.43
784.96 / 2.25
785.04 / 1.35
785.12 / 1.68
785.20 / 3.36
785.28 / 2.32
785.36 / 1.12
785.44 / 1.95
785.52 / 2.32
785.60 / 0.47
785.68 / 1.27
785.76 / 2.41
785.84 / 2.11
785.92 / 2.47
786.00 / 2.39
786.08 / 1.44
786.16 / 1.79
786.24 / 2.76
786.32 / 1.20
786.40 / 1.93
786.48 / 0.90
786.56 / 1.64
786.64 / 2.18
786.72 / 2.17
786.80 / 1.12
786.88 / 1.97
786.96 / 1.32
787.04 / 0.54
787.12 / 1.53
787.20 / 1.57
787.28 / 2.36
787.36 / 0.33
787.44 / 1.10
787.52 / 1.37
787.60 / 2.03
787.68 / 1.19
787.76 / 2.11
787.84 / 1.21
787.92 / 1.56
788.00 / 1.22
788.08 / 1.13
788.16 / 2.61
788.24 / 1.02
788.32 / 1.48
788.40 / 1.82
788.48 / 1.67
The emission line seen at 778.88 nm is [S II] 6716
